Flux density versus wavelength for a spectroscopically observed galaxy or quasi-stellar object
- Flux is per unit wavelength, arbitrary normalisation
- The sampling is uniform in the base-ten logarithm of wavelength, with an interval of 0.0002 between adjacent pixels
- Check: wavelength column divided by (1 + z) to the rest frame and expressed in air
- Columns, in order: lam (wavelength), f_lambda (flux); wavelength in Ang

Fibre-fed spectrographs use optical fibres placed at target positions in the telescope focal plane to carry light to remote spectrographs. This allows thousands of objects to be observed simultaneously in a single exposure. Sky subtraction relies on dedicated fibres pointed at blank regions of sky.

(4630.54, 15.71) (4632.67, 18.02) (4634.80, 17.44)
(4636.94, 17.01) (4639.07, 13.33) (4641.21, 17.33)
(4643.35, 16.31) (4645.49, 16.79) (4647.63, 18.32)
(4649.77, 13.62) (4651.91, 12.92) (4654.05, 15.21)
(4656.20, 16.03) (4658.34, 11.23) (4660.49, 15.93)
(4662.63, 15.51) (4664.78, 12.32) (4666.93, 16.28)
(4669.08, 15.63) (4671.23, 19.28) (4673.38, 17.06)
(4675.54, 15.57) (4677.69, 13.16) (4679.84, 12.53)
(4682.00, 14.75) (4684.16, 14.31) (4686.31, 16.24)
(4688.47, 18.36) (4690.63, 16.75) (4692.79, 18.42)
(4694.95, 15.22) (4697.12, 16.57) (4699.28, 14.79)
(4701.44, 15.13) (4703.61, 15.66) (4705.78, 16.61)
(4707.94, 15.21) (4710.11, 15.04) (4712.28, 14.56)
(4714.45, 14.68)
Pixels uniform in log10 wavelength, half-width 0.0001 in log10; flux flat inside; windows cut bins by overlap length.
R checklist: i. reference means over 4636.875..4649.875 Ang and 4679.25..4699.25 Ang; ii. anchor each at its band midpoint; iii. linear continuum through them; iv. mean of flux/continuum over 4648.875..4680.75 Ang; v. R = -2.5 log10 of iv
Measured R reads 0.09 mag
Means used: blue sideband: 16.2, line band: 14.8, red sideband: 15.9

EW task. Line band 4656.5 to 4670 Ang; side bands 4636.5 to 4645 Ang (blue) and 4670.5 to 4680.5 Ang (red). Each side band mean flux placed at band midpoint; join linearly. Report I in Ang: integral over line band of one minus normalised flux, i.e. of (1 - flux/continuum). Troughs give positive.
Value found 1.0 Ang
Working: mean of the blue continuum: 16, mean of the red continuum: 15.5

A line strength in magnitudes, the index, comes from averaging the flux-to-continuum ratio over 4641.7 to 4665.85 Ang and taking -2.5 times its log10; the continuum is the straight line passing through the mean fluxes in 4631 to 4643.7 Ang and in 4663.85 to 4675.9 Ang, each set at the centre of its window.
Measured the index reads 0.09 mag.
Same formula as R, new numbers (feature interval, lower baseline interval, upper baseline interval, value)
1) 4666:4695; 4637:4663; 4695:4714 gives -0.04 mag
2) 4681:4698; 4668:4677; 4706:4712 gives -0.02 mag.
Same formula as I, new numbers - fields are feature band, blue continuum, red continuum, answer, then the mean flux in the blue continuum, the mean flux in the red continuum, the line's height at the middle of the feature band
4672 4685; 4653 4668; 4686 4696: 1.11 Ang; 14.6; 17.1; 16.1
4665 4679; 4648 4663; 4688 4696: -0.19 Ang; 14.5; 17.1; 15.7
